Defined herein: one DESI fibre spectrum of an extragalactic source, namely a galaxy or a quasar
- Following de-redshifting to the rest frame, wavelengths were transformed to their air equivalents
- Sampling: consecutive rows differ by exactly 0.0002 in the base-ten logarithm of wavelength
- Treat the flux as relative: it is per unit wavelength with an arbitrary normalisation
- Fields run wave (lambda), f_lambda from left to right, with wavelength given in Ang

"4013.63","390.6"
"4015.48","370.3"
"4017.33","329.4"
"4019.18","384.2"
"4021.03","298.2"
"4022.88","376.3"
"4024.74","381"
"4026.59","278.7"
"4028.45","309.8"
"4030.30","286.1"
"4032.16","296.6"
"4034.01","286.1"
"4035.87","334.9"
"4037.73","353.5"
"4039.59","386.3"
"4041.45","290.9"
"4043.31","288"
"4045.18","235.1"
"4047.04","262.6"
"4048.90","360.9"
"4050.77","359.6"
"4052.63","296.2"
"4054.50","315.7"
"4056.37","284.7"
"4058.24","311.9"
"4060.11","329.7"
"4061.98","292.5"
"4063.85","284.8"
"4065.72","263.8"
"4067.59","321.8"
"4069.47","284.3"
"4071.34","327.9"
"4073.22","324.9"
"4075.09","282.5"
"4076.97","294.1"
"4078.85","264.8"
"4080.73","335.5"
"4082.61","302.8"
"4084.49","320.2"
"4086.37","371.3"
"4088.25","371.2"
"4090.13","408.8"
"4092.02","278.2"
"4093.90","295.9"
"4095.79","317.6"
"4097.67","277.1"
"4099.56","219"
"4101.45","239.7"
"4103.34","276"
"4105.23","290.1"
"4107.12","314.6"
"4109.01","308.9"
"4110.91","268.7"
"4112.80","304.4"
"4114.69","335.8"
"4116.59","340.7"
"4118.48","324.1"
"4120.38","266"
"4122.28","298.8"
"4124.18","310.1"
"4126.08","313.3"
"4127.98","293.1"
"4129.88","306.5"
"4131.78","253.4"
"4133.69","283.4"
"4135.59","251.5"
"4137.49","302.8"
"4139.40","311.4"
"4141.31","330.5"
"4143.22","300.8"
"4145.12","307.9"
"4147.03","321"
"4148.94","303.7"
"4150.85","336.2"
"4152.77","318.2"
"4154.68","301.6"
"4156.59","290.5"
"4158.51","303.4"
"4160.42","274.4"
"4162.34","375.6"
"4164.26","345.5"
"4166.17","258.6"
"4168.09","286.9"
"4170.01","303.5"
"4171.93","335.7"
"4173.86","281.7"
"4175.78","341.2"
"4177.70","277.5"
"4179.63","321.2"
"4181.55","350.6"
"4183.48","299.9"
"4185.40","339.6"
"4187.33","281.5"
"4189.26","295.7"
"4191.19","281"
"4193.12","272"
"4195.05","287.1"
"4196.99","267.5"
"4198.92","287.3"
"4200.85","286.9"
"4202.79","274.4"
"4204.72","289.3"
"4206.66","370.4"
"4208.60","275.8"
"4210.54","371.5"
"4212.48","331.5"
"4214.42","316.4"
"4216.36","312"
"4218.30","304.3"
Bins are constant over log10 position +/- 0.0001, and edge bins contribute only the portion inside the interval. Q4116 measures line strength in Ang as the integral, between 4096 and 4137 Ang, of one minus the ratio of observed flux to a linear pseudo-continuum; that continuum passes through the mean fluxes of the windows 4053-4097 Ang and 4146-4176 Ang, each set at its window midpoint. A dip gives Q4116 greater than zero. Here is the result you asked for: 2.8 Ang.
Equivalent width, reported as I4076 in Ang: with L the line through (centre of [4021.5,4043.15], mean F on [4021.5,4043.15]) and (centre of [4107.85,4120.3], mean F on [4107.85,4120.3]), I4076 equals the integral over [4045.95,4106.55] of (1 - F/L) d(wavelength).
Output 2.21 Ang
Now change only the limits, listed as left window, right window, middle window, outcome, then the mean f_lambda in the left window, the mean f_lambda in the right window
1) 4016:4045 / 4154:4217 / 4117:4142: 1.3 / 324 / 306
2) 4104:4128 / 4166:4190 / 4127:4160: 0.6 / 305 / 307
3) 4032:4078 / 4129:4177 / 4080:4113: 0.1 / 307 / 305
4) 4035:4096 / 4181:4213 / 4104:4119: 0.0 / 314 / 303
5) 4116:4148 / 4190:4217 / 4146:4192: -1.3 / 300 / 301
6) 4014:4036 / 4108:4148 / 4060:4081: 1.2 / 329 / 302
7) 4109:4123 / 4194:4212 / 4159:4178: -0.4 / 306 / 302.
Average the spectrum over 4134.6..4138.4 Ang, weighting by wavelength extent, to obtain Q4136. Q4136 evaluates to 278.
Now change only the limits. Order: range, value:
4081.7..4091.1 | 355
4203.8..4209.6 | 312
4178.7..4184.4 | 324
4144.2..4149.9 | 311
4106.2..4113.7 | 299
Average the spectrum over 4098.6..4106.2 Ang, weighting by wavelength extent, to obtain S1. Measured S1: 256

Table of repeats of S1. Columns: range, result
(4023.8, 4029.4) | 323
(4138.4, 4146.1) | 313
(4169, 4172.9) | 319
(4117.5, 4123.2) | 297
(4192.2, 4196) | 280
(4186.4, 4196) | 283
